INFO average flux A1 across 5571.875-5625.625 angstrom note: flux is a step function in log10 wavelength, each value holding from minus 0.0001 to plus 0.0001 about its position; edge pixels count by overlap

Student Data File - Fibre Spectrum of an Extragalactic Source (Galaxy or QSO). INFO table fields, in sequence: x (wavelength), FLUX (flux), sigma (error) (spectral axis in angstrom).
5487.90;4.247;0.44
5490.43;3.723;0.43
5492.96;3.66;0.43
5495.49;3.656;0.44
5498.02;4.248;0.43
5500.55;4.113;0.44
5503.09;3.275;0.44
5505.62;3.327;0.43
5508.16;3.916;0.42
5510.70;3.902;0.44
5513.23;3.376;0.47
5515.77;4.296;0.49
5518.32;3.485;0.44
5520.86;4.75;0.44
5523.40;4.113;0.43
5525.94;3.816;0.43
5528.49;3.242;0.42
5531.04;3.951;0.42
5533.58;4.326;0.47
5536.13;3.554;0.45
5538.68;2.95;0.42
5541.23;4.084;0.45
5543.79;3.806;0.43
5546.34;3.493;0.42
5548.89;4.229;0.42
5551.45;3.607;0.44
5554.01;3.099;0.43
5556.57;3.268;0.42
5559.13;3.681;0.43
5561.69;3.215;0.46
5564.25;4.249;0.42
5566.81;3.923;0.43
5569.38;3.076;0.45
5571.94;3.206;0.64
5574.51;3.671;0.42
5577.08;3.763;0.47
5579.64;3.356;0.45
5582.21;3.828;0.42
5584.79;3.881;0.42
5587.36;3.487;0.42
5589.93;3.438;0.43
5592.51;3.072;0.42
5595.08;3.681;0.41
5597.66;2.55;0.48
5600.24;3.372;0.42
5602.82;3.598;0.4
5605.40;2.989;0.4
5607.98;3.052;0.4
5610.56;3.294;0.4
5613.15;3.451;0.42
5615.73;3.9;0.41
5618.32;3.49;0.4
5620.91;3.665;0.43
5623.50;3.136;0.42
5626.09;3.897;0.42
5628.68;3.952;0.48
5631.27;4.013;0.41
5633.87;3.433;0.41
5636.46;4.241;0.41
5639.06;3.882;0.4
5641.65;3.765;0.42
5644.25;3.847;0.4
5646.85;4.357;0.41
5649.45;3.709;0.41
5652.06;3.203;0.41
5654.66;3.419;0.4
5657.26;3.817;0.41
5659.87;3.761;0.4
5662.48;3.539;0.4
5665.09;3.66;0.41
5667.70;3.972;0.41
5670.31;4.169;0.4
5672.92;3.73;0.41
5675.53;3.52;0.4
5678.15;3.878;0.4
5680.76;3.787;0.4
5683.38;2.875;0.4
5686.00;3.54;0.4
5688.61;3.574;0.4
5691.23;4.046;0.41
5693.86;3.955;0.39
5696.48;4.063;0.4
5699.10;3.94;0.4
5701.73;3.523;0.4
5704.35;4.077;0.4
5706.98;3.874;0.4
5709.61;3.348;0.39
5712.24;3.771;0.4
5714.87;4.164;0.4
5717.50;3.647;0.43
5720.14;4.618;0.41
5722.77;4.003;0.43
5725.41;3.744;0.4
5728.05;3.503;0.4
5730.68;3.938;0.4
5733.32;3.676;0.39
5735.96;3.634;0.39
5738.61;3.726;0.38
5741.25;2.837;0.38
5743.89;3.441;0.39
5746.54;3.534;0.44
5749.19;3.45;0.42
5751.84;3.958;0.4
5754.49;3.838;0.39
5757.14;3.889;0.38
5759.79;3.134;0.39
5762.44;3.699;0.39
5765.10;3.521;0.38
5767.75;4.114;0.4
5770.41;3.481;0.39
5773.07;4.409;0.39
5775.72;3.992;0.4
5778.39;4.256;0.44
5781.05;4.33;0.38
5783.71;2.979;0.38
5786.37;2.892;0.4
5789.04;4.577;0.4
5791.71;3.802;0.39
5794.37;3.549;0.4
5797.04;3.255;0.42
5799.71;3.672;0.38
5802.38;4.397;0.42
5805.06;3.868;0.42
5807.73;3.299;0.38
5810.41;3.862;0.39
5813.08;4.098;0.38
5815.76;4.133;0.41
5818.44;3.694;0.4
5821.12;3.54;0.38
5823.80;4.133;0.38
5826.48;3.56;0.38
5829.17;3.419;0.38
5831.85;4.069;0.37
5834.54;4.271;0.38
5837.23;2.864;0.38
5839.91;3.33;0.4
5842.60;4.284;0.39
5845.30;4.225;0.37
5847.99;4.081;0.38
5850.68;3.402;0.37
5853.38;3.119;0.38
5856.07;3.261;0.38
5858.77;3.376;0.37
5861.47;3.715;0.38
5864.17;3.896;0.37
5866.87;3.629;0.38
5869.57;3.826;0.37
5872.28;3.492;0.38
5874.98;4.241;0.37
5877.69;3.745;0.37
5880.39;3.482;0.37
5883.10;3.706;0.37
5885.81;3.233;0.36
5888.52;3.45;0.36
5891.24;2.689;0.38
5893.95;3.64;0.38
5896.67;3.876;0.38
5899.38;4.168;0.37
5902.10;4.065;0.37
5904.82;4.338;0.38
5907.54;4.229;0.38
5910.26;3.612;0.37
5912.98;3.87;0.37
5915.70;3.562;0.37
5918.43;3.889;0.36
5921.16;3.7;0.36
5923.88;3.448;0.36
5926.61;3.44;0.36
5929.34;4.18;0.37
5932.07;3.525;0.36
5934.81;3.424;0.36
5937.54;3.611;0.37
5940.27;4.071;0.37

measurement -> 3.43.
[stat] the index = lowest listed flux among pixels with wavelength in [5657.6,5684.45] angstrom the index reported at 2.875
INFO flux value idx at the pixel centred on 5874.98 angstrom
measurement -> 4.241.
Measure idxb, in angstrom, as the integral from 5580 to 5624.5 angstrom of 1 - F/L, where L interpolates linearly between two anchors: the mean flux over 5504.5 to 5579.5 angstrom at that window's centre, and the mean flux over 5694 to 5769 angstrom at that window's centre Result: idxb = 3.7 angstrom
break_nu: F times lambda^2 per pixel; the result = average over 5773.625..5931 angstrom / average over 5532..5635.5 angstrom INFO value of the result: 1.2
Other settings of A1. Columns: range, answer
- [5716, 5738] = 3.84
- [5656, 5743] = 3.75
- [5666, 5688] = 3.68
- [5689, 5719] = 3.85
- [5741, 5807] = 3.73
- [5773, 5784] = 4.04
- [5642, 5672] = 3.77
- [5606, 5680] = 3.7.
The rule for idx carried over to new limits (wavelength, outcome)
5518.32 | 3.485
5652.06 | 3.203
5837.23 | 2.864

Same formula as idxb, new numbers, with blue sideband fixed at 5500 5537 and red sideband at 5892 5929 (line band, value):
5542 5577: 2.1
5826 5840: 0.8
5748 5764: 0.7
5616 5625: 0.8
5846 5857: 0.9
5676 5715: 0.8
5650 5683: 1.2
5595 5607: 2.0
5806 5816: 0.0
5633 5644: -0.1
